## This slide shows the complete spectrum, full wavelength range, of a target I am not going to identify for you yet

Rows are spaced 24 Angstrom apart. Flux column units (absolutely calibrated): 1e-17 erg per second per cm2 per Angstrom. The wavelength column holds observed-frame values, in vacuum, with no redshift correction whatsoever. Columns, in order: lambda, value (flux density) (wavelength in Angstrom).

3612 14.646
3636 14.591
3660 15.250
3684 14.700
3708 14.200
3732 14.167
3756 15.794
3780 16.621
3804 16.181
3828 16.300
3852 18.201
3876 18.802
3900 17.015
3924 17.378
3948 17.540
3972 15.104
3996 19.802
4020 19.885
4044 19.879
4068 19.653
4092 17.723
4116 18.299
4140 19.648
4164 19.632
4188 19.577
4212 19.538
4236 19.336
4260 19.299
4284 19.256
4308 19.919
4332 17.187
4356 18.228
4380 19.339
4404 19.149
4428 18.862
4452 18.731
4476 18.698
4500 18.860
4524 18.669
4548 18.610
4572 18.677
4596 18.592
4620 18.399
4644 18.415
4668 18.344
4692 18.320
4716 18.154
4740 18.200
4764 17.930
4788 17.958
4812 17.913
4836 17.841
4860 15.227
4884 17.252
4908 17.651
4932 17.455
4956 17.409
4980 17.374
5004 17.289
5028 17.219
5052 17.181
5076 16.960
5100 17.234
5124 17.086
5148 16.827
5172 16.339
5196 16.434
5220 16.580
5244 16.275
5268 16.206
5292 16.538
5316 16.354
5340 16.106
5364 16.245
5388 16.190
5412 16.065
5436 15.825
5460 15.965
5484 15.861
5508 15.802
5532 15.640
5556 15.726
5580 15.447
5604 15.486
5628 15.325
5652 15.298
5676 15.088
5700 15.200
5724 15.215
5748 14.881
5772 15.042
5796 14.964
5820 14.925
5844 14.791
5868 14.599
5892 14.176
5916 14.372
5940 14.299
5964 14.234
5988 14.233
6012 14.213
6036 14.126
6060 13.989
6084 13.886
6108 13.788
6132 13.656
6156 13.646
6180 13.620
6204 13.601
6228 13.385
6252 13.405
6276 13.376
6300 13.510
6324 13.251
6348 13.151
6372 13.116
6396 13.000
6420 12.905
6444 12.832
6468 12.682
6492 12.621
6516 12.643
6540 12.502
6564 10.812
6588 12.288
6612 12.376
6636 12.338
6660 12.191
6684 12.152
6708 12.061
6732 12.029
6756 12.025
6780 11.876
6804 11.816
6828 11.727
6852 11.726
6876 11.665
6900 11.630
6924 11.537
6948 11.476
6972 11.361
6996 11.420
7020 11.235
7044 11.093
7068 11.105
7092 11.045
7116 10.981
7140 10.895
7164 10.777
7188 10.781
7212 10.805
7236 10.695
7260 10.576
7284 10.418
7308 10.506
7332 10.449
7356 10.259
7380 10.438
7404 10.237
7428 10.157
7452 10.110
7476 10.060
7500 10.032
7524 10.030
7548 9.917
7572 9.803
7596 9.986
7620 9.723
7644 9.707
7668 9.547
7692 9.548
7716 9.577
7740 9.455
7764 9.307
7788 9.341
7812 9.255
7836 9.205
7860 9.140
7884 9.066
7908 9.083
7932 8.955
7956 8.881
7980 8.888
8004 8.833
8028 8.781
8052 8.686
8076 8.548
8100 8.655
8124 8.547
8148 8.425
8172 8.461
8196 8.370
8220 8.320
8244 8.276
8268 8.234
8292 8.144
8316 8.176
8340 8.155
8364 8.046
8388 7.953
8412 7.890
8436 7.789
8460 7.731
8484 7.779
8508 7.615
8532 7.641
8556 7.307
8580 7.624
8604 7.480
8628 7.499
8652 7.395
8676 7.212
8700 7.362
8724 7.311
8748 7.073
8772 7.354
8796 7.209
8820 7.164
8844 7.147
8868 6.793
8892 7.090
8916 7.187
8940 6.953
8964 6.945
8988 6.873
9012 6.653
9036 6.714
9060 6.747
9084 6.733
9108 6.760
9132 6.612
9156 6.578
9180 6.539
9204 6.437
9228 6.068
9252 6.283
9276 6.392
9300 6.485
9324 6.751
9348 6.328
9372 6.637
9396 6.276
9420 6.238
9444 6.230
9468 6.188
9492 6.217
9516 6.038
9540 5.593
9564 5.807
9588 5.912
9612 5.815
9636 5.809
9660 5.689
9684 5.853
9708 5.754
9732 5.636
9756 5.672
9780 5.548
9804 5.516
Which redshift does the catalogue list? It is 0.000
